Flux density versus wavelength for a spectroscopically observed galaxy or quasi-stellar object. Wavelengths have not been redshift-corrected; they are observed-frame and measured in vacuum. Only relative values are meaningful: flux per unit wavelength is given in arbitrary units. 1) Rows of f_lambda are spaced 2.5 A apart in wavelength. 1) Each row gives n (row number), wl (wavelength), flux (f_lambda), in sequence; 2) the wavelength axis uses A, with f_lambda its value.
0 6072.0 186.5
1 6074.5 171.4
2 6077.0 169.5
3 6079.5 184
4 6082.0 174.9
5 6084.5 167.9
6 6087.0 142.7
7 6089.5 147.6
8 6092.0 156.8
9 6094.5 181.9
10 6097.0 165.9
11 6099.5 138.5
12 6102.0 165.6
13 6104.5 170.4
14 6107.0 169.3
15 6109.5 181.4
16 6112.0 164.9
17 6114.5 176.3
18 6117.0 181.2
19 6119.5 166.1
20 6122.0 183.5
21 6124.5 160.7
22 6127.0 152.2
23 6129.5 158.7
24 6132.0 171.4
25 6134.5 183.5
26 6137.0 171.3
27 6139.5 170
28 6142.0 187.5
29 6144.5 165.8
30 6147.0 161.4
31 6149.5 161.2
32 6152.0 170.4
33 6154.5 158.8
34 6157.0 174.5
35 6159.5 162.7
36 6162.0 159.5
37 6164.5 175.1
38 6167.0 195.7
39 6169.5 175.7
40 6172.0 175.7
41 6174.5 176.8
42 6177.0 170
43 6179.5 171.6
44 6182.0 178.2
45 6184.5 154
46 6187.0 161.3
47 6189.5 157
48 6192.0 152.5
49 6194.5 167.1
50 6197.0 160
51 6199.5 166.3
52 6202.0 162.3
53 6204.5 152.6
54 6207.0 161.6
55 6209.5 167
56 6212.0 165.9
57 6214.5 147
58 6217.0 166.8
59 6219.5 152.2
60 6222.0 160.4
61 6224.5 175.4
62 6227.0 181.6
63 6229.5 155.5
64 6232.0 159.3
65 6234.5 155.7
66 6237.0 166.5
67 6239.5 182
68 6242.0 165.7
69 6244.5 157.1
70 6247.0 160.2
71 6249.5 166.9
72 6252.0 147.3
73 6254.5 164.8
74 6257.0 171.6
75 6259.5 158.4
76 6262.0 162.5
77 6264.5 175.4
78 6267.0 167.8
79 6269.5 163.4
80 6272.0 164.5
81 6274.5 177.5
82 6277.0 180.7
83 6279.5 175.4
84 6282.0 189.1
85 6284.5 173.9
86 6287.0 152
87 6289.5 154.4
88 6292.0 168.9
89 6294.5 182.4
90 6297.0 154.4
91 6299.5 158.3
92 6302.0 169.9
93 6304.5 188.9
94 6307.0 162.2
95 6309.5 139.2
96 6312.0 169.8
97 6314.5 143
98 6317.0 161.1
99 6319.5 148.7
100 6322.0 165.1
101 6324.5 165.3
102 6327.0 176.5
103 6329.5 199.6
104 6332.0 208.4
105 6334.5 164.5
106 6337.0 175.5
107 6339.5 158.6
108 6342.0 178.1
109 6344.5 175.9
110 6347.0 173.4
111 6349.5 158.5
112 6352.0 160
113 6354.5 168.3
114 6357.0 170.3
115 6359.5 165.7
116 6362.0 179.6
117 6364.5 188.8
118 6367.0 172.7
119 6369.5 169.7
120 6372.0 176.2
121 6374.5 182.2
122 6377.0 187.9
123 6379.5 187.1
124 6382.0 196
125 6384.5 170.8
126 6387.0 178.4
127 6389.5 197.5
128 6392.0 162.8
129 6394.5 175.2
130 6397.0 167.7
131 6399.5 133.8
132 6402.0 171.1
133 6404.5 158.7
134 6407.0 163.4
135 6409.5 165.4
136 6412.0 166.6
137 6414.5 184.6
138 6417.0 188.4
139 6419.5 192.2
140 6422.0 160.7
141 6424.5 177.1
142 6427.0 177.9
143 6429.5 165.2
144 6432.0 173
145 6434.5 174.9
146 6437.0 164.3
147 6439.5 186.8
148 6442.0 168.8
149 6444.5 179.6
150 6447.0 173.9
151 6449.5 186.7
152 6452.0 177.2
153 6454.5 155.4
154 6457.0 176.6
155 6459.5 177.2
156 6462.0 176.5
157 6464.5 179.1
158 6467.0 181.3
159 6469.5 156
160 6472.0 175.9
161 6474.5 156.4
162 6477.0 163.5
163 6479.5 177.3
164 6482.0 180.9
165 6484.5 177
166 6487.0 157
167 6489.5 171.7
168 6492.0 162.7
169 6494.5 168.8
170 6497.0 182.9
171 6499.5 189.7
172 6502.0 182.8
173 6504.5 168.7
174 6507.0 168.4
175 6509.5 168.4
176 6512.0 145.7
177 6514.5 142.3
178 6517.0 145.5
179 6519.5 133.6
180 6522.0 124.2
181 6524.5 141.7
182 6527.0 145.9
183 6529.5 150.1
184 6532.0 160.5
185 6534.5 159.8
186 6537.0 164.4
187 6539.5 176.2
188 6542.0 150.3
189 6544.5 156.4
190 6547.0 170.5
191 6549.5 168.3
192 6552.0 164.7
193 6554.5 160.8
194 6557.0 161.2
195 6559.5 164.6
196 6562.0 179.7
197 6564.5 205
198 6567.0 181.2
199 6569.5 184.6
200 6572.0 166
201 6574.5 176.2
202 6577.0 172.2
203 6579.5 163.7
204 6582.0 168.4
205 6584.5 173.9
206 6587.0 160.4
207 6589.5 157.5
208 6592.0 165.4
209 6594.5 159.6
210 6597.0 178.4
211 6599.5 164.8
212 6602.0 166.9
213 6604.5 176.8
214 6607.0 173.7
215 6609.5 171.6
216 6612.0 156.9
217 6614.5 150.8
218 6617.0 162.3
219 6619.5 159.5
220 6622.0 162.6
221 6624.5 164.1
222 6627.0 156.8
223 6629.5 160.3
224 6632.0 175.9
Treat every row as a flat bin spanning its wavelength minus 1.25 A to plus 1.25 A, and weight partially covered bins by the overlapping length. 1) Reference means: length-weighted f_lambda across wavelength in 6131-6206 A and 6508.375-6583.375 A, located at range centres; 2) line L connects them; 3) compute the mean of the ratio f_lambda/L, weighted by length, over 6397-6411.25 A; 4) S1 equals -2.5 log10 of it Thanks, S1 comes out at 0.03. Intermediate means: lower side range 168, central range 160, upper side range 162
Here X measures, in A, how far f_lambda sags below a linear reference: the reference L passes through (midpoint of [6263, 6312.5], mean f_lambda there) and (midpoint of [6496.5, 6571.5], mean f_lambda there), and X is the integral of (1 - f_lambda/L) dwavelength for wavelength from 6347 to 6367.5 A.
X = -0.5 A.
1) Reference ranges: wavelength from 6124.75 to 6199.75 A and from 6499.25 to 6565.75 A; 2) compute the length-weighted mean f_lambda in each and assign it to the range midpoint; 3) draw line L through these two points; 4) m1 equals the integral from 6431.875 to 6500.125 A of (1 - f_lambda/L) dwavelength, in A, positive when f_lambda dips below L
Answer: -4.7 A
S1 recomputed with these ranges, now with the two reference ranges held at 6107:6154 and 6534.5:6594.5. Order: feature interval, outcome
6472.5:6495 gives 0.00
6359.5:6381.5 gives -0.07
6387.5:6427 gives -0.01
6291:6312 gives 0.03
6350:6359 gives 0.03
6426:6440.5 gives -0.03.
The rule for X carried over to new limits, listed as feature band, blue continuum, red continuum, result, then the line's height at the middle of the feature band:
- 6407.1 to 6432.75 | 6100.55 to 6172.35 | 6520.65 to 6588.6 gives -1.23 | 167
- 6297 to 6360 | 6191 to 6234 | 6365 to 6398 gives 2.09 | 174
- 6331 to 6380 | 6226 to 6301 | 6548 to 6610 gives -2.07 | 168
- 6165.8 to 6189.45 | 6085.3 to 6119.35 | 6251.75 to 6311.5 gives -0.93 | 166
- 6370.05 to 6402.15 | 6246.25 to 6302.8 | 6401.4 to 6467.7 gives -0.74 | 172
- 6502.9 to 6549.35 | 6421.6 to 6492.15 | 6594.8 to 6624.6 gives 4.03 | 169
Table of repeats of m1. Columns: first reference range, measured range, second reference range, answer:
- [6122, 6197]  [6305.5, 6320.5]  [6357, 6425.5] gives 1.6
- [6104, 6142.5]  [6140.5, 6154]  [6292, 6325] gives 0.1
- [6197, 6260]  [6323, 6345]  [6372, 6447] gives -1.1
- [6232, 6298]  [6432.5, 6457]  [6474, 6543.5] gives -1.7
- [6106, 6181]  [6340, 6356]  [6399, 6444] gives 0.3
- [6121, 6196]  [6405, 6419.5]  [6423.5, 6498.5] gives -0.2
